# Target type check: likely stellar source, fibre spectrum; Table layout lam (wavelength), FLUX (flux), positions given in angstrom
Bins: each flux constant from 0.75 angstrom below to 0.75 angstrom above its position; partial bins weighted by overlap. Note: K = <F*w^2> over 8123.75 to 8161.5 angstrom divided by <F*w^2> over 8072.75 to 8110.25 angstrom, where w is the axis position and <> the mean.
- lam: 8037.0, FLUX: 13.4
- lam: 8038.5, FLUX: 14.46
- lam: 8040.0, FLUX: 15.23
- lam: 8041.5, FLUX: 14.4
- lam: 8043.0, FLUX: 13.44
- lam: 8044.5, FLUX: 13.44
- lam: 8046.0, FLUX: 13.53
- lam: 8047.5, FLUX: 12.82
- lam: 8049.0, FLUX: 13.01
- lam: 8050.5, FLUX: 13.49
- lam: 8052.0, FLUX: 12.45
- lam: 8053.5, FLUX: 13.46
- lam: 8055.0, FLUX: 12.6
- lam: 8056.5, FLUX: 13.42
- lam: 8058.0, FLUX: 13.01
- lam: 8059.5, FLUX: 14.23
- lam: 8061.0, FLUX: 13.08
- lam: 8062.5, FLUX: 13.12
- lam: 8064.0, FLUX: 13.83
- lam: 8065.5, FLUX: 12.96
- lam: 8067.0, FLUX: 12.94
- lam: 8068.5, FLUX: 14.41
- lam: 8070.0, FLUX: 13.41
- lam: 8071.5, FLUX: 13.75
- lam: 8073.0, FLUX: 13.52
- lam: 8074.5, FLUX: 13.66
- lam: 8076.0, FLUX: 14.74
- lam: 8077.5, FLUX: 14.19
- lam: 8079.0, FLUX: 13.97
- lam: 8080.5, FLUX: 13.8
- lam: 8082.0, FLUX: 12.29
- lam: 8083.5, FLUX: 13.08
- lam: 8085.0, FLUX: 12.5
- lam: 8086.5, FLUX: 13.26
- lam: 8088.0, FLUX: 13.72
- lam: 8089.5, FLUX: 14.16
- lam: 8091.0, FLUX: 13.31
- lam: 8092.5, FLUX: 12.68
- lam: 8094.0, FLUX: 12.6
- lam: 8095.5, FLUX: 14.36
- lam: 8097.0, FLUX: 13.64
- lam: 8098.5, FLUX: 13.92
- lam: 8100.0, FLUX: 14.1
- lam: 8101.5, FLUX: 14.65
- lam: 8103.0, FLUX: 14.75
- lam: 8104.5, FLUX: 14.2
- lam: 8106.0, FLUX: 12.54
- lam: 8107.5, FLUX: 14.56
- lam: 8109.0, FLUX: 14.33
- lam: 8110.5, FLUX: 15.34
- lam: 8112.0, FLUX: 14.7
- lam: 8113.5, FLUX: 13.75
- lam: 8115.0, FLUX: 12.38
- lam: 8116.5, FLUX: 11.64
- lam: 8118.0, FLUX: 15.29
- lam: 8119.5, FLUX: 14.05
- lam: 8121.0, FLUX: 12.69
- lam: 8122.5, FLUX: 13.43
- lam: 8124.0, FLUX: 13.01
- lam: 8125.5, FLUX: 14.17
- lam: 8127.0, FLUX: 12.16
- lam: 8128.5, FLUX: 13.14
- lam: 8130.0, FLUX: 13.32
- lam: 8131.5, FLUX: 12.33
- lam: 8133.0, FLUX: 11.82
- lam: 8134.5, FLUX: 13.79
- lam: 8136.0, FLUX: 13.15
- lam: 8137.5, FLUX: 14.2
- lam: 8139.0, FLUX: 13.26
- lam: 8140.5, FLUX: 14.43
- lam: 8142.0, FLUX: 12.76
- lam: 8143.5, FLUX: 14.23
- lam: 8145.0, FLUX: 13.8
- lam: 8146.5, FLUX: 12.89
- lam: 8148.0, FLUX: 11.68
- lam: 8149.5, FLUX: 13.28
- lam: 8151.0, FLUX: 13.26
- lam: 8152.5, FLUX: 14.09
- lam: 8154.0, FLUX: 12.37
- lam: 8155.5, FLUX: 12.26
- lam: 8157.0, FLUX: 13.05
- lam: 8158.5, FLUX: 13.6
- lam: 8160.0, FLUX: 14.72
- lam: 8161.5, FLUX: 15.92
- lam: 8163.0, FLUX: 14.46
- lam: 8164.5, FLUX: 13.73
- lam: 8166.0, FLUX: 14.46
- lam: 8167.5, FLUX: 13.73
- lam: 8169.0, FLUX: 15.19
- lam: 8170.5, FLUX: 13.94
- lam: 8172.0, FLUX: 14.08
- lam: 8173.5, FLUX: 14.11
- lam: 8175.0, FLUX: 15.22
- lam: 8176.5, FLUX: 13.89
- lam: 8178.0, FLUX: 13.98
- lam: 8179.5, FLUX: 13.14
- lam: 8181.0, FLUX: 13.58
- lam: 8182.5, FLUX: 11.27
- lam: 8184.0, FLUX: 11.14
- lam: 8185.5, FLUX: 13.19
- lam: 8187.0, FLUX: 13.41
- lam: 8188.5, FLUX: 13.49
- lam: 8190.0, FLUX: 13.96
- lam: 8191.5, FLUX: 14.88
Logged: 0.98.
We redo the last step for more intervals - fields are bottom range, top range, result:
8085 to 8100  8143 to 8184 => 1.03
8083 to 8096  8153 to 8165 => 1.05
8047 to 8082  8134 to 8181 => 1.05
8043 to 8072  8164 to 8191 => 1.06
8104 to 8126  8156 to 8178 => 1.05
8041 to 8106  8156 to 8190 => 1.04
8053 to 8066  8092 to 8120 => 1.06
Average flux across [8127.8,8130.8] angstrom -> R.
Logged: 13.2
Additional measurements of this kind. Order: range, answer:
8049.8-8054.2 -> 13.1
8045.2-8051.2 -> 13.2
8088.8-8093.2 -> 13.4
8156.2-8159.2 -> 13.3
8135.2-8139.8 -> 13.5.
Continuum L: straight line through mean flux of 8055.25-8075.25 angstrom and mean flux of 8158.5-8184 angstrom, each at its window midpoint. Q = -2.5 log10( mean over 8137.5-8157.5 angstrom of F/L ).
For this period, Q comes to 0.052 mag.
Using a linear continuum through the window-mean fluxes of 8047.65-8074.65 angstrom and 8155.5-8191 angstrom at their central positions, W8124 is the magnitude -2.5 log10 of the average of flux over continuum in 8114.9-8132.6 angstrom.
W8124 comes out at 0.04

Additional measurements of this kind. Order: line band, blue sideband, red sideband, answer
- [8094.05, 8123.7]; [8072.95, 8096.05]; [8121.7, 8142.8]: -0.042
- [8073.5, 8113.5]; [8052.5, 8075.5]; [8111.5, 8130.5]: -0.034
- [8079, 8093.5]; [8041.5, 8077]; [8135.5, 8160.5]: 0.014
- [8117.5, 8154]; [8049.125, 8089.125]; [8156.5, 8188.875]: 0.028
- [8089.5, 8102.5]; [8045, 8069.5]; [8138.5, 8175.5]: -0.019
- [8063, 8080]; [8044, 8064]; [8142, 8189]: -0.038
